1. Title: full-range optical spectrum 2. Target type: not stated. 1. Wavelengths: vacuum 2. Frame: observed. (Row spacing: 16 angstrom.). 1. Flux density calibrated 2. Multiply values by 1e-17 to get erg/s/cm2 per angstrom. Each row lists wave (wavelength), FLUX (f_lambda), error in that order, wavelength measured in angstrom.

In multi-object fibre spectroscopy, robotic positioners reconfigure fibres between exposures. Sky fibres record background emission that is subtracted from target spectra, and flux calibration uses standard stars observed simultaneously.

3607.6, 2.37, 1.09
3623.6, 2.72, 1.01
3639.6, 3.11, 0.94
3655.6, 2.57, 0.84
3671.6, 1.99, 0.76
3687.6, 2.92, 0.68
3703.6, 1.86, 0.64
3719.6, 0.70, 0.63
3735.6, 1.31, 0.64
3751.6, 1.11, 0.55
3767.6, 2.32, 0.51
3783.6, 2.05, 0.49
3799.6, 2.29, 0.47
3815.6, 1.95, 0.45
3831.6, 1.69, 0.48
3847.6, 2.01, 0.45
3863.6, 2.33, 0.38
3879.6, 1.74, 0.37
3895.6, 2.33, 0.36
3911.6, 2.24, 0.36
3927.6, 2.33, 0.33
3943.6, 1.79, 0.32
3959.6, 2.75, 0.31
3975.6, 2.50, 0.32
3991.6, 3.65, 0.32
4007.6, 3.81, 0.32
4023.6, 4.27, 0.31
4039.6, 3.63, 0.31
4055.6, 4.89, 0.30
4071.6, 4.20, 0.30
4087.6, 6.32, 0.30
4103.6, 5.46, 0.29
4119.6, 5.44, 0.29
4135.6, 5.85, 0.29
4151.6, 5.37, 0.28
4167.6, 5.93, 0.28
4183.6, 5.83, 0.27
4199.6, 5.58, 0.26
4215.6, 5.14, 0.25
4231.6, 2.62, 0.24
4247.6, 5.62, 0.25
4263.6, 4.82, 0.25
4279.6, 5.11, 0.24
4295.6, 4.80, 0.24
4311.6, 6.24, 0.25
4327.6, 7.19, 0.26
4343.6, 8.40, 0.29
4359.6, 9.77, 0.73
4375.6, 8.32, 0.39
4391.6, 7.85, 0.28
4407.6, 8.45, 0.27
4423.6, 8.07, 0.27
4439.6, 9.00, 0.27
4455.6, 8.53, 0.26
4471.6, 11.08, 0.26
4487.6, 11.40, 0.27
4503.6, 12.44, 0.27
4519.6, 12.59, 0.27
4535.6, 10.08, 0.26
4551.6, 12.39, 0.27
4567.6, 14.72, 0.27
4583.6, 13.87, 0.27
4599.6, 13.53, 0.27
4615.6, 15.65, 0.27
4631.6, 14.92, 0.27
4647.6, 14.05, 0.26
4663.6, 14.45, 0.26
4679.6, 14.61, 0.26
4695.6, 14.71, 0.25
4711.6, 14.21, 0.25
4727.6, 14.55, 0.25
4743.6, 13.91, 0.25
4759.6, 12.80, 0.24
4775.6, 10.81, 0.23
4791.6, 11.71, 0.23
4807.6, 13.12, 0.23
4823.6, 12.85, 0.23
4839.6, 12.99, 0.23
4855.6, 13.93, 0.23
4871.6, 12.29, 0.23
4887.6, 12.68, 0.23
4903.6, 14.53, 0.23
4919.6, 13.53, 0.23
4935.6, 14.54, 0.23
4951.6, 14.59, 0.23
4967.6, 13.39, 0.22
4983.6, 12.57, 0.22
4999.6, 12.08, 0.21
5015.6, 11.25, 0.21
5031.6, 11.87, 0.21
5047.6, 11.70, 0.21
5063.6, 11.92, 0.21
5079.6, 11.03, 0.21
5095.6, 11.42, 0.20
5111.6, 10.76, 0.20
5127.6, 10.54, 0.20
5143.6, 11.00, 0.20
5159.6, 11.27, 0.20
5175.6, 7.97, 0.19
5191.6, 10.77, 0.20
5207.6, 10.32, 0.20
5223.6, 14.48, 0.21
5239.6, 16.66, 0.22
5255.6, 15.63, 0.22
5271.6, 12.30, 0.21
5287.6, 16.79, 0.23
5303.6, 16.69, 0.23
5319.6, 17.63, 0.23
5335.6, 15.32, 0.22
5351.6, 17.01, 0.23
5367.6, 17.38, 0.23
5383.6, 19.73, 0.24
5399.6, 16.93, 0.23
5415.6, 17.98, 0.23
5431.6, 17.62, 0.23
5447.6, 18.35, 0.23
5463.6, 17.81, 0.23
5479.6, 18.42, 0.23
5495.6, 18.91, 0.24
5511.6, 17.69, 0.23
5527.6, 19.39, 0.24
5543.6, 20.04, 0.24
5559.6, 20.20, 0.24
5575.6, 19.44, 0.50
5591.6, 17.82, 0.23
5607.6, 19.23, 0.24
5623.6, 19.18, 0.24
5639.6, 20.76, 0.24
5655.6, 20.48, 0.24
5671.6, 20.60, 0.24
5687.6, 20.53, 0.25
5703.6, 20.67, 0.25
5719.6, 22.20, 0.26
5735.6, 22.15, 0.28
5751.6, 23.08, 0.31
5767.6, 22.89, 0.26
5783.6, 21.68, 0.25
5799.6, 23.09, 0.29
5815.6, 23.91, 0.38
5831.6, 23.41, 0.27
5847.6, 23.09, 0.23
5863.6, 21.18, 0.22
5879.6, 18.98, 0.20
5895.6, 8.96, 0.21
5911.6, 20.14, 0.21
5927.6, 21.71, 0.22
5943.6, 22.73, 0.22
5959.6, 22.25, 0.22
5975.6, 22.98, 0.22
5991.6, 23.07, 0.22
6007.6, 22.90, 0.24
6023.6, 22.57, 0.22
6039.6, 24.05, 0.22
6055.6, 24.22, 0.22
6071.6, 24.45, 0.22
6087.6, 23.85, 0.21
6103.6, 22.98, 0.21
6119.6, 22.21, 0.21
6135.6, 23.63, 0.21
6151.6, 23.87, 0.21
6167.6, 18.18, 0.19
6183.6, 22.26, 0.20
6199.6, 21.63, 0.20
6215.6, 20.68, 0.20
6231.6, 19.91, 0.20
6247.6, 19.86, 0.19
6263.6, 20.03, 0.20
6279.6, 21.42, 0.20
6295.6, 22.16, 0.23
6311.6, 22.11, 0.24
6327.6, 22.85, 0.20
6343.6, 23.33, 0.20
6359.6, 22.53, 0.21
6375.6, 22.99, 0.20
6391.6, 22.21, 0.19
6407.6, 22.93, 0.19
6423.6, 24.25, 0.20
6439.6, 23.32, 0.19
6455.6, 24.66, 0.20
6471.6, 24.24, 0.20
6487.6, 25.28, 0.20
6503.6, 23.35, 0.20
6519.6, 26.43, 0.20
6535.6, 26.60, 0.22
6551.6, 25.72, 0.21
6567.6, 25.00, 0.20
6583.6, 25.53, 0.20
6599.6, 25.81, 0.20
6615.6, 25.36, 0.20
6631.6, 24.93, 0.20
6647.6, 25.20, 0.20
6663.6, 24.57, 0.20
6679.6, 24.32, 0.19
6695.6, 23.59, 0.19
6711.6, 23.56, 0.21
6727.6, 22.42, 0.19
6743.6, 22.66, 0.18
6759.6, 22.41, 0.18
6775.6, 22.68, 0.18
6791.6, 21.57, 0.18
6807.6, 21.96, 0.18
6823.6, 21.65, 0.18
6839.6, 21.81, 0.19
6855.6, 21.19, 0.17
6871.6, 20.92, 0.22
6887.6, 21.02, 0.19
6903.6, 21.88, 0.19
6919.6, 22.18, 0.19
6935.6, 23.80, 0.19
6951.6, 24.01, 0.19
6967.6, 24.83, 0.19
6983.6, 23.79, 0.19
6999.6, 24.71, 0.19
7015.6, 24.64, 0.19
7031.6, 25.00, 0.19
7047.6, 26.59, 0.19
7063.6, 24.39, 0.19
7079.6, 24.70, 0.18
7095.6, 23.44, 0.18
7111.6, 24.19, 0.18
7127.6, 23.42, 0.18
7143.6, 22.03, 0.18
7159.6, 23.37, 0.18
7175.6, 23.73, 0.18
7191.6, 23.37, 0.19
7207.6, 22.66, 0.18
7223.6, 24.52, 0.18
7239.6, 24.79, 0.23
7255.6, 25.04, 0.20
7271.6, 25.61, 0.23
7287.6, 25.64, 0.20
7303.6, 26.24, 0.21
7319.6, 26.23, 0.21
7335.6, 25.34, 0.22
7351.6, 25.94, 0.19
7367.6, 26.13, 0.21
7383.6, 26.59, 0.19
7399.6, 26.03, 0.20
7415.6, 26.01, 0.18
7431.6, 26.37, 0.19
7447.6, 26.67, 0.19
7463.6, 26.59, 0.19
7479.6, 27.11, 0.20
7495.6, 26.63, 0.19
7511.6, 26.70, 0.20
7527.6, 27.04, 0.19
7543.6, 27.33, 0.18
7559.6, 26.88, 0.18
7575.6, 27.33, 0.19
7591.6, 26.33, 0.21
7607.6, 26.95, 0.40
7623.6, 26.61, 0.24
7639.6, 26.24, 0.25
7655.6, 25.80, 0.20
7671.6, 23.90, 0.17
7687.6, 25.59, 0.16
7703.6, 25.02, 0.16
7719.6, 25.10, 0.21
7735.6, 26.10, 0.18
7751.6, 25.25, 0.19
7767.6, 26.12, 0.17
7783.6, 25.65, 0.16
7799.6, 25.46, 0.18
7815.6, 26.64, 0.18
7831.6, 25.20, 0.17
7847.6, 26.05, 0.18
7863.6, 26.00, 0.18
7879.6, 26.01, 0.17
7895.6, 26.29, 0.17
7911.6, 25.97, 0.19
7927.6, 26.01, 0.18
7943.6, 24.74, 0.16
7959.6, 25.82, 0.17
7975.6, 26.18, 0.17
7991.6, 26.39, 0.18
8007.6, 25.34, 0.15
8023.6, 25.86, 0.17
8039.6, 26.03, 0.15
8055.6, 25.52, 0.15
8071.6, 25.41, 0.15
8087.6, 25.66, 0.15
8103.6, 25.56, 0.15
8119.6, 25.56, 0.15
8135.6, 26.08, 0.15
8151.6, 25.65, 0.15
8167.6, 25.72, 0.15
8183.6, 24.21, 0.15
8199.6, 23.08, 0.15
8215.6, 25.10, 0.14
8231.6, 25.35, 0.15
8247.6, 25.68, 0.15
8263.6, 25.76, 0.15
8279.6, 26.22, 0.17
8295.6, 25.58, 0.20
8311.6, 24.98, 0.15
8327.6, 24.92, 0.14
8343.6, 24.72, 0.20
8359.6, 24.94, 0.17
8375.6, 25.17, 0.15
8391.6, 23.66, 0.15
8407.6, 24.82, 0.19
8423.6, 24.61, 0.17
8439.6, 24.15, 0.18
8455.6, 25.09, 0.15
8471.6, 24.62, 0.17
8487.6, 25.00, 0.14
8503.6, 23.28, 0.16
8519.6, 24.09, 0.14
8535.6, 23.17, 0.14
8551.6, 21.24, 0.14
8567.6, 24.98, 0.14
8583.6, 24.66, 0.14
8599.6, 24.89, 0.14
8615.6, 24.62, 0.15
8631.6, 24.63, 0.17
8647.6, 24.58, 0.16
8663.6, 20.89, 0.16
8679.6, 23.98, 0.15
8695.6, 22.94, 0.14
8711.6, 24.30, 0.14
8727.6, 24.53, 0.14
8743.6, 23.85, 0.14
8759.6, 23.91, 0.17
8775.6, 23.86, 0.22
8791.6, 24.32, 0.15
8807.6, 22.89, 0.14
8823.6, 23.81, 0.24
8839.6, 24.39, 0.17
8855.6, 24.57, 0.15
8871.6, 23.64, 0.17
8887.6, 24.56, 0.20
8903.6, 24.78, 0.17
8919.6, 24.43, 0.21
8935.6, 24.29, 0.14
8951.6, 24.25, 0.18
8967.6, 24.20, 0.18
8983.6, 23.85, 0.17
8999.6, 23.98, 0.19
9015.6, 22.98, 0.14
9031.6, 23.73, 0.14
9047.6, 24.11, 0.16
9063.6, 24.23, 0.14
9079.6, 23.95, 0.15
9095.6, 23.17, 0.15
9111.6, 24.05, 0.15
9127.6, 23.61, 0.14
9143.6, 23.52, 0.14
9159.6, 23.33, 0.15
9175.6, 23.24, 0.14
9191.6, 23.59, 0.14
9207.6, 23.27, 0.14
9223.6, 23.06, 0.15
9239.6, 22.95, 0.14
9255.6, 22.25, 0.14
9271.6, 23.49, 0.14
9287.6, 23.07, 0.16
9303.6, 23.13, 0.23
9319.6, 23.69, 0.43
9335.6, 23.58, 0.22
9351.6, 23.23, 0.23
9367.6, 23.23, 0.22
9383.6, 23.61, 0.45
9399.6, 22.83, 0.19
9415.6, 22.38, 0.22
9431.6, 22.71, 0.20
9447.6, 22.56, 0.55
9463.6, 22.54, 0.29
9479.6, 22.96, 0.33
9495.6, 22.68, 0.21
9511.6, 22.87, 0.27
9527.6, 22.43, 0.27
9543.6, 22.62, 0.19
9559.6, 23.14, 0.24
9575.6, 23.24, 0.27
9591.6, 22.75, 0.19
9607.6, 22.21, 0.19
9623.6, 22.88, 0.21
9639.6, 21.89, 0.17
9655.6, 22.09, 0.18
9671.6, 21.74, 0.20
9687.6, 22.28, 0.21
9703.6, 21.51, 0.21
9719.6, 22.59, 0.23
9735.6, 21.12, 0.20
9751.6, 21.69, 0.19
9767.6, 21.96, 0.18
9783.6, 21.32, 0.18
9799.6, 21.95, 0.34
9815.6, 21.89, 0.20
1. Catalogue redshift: 0.000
